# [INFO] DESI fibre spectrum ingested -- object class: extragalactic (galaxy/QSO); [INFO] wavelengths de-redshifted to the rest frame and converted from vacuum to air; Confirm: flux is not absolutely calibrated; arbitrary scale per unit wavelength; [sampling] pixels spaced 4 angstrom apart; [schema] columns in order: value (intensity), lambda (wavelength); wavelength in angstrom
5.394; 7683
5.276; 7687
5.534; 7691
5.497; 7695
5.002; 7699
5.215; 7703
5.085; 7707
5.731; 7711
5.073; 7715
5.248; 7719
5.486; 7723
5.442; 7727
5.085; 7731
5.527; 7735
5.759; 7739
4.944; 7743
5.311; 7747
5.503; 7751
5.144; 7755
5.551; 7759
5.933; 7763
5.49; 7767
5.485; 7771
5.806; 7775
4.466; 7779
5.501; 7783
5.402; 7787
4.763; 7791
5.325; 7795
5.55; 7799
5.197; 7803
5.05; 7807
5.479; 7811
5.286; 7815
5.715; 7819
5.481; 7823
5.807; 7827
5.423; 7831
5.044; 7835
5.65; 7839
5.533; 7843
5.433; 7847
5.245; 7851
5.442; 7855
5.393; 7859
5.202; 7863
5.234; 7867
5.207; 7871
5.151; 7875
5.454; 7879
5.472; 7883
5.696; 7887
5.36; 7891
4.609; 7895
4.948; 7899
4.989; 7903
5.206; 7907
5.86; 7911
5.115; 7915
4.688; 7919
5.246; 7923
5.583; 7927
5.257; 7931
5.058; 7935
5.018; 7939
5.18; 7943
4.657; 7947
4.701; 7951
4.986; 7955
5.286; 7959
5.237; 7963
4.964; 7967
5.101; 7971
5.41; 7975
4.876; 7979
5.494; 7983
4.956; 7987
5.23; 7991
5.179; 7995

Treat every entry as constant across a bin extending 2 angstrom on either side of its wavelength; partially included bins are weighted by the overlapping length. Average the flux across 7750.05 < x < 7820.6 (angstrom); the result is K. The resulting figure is 5.37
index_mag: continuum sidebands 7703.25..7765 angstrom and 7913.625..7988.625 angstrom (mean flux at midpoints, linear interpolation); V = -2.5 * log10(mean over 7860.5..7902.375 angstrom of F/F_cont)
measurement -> -0.01 mag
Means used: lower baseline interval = 5.38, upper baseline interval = 5.1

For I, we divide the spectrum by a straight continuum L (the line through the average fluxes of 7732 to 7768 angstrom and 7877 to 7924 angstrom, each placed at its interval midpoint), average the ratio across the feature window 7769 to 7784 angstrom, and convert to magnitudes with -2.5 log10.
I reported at 0.02 mag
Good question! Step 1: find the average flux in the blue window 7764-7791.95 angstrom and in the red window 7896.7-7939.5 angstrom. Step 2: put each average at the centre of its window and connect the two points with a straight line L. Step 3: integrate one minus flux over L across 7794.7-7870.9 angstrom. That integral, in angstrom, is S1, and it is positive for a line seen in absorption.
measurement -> -1.9 angstrom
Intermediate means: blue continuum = 5.32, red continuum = 5.18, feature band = 5.39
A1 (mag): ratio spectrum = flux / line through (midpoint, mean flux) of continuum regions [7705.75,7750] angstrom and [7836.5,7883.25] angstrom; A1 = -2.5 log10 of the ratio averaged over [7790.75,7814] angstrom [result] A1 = 0.02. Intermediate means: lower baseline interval 5.34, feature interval 5.26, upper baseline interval 5.36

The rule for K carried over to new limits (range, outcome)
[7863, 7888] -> 5.34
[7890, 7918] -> 5.13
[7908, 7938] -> 5.25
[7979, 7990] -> 5.16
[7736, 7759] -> 5.36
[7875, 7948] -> 5.19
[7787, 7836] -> 5.35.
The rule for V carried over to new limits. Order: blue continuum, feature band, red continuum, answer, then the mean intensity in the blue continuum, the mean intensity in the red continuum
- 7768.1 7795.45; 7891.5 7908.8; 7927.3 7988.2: 0.04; 5.25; 5.09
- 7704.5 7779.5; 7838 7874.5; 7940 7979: -0.03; 5.39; 5.05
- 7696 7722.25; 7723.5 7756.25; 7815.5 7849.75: -0.01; 5.25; 5.5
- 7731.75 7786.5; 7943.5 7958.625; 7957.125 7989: 0.07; 5.41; 5.17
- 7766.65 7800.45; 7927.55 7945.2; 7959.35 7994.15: 0.01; 5.3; 5.17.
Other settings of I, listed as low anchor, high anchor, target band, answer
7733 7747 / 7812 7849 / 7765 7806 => 0.03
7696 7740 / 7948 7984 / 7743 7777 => -0.04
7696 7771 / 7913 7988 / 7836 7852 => -0.05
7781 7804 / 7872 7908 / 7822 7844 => -0.05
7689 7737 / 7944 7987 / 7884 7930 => -0.02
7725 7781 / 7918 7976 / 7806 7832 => -0.04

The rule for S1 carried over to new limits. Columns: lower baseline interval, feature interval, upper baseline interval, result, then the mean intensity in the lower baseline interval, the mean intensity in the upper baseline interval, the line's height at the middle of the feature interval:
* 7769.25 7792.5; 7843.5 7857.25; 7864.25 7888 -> -0.2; 5.24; 5.35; 5.32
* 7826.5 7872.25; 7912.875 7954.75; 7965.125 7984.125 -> 1.4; 5.37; 5.16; 5.23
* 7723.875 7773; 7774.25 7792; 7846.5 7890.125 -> 0.8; 5.43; 5.35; 5.41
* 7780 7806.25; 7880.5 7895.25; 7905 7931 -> -0.3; 5.25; 5.28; 5.27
